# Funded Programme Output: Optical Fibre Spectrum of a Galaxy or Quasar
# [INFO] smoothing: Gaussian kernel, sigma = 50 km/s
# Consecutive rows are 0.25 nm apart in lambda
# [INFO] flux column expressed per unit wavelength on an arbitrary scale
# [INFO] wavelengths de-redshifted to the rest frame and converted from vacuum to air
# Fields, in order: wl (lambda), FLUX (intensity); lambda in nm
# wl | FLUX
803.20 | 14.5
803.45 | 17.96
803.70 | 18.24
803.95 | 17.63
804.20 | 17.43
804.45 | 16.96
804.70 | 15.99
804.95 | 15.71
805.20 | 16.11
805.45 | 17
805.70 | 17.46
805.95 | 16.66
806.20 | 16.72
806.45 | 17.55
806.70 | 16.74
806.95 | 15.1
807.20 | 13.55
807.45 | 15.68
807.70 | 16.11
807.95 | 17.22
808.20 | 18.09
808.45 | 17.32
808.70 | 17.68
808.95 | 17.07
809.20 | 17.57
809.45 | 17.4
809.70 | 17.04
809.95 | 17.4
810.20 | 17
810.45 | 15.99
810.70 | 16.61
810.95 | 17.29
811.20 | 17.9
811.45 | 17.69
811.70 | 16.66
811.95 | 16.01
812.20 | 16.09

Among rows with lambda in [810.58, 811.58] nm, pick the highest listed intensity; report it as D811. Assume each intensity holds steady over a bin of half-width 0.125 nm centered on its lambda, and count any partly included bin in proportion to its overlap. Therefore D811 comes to 17.9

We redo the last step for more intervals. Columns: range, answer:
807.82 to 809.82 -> 18.09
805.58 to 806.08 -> 17.46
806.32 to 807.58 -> 17.55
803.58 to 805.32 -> 18.24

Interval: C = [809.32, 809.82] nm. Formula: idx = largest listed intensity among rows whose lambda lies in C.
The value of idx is 17.4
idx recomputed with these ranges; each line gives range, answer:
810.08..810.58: 17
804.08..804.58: 17.43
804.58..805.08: 15.99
